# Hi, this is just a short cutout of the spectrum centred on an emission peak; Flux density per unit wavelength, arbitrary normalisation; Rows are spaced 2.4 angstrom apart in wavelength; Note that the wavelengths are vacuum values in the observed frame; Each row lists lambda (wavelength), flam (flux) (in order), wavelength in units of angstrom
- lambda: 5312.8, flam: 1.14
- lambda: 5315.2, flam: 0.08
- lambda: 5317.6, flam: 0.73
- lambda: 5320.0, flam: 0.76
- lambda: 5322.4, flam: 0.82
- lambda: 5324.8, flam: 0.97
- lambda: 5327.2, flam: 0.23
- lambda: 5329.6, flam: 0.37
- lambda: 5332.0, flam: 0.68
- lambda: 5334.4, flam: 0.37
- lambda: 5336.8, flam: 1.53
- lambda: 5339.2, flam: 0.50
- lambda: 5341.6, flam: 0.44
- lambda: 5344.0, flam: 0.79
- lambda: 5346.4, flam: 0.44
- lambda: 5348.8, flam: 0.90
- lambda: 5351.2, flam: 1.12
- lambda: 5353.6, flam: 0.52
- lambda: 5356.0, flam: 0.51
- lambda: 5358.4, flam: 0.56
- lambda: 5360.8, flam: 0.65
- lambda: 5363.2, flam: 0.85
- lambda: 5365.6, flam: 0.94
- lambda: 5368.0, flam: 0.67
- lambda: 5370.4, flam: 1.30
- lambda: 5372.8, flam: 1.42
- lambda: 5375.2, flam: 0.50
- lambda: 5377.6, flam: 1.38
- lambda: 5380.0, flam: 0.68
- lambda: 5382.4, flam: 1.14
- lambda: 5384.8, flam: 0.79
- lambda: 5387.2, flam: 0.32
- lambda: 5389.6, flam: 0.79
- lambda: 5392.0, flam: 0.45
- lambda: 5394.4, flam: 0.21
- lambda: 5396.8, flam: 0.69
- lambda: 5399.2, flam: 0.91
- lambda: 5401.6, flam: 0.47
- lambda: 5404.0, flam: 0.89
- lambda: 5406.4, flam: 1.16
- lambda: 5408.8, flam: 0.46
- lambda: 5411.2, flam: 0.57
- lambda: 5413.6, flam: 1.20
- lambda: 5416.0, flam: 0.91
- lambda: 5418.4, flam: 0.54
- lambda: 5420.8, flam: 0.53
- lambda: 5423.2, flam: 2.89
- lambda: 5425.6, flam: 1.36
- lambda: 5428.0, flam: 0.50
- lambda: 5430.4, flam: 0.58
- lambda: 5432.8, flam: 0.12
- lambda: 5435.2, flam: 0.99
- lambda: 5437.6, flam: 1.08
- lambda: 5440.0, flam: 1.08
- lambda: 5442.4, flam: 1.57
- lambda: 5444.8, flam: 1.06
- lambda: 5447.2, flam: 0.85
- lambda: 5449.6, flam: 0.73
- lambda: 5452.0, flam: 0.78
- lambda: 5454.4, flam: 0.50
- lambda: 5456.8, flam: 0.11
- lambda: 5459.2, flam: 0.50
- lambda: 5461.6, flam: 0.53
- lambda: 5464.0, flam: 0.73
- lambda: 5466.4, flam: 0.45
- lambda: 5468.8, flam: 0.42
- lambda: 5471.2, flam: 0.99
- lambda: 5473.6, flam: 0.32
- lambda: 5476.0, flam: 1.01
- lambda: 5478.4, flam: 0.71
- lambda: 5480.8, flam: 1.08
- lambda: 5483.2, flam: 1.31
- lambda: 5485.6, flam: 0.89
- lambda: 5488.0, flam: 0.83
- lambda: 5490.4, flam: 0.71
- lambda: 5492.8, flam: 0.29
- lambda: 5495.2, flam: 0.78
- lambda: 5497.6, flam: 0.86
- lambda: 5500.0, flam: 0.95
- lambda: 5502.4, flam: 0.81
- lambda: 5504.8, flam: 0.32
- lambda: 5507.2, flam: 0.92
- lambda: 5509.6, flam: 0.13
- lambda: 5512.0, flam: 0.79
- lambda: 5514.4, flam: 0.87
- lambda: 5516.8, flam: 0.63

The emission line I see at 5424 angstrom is [O III]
